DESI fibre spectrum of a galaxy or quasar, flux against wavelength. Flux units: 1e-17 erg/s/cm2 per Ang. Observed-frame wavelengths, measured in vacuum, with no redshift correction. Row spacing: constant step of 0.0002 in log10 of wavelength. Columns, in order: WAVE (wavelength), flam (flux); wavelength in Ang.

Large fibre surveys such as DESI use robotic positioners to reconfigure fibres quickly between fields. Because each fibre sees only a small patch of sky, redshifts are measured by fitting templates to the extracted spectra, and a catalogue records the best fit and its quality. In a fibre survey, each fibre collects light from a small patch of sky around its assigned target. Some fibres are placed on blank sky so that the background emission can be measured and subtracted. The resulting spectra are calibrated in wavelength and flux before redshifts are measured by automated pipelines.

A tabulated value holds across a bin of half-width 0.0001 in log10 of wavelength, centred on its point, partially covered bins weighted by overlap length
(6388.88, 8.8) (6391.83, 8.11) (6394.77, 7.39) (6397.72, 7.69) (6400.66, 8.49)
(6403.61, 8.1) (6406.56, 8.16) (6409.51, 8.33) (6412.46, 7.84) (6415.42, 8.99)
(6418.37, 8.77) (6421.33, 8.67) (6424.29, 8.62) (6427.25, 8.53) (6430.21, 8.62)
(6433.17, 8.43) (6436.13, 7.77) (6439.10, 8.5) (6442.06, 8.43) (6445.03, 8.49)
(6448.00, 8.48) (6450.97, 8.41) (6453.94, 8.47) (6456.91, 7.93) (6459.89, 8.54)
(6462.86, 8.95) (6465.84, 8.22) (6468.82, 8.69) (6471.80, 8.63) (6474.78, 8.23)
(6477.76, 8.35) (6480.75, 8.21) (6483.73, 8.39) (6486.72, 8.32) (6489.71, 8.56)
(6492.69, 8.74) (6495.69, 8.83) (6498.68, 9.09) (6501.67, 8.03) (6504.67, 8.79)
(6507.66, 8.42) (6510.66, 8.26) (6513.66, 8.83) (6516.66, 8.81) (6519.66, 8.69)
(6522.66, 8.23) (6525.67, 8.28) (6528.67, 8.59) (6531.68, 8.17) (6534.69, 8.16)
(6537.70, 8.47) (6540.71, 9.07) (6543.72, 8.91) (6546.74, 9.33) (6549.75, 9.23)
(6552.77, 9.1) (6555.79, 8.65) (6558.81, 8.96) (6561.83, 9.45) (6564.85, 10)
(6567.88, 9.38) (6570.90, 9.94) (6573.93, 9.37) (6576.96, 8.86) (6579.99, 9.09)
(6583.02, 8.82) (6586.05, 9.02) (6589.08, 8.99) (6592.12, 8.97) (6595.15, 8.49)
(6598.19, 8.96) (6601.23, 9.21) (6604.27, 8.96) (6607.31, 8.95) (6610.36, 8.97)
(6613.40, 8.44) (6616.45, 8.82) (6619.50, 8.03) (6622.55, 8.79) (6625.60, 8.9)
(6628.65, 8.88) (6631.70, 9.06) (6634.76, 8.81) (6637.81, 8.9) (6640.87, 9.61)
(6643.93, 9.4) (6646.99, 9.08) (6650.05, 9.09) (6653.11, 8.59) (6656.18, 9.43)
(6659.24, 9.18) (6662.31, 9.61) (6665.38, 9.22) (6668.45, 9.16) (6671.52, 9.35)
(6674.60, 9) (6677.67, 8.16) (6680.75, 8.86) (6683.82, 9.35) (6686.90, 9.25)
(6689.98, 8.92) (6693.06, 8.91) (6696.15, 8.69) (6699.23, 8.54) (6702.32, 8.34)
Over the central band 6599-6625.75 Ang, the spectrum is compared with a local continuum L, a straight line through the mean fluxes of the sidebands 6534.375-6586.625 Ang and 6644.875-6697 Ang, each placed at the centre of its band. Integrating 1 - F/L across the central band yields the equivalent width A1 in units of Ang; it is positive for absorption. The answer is 0.9 Ang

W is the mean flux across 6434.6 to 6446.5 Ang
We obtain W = 8.3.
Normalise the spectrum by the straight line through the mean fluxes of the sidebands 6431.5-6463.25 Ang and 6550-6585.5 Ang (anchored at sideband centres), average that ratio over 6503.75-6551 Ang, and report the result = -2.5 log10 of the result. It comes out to 0.04 mag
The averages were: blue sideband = 8.38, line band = 8.64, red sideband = 9.23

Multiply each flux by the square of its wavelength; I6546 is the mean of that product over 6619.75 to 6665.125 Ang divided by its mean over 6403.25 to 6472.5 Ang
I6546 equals 1.1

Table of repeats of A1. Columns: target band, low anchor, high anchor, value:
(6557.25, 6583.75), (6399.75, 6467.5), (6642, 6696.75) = -1.6 Ang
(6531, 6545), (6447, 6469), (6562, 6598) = 0.6 Ang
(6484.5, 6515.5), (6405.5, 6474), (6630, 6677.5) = 0.2 Ang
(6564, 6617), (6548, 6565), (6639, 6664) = 0.8 Ang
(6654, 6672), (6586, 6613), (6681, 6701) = -0.7 Ang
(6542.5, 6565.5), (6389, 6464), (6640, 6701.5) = -1.2 Ang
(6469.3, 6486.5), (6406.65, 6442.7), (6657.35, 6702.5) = 0.4 Ang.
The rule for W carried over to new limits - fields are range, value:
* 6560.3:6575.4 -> 9.63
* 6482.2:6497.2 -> 8.57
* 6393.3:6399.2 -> 7.55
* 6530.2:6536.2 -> 8.16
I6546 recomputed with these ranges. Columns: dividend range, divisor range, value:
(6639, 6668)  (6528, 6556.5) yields 1.09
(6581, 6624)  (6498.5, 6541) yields 1.06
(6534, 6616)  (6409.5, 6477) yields 1.11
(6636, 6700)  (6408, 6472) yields 1.15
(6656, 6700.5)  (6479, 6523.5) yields 1.11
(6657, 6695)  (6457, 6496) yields 1.14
